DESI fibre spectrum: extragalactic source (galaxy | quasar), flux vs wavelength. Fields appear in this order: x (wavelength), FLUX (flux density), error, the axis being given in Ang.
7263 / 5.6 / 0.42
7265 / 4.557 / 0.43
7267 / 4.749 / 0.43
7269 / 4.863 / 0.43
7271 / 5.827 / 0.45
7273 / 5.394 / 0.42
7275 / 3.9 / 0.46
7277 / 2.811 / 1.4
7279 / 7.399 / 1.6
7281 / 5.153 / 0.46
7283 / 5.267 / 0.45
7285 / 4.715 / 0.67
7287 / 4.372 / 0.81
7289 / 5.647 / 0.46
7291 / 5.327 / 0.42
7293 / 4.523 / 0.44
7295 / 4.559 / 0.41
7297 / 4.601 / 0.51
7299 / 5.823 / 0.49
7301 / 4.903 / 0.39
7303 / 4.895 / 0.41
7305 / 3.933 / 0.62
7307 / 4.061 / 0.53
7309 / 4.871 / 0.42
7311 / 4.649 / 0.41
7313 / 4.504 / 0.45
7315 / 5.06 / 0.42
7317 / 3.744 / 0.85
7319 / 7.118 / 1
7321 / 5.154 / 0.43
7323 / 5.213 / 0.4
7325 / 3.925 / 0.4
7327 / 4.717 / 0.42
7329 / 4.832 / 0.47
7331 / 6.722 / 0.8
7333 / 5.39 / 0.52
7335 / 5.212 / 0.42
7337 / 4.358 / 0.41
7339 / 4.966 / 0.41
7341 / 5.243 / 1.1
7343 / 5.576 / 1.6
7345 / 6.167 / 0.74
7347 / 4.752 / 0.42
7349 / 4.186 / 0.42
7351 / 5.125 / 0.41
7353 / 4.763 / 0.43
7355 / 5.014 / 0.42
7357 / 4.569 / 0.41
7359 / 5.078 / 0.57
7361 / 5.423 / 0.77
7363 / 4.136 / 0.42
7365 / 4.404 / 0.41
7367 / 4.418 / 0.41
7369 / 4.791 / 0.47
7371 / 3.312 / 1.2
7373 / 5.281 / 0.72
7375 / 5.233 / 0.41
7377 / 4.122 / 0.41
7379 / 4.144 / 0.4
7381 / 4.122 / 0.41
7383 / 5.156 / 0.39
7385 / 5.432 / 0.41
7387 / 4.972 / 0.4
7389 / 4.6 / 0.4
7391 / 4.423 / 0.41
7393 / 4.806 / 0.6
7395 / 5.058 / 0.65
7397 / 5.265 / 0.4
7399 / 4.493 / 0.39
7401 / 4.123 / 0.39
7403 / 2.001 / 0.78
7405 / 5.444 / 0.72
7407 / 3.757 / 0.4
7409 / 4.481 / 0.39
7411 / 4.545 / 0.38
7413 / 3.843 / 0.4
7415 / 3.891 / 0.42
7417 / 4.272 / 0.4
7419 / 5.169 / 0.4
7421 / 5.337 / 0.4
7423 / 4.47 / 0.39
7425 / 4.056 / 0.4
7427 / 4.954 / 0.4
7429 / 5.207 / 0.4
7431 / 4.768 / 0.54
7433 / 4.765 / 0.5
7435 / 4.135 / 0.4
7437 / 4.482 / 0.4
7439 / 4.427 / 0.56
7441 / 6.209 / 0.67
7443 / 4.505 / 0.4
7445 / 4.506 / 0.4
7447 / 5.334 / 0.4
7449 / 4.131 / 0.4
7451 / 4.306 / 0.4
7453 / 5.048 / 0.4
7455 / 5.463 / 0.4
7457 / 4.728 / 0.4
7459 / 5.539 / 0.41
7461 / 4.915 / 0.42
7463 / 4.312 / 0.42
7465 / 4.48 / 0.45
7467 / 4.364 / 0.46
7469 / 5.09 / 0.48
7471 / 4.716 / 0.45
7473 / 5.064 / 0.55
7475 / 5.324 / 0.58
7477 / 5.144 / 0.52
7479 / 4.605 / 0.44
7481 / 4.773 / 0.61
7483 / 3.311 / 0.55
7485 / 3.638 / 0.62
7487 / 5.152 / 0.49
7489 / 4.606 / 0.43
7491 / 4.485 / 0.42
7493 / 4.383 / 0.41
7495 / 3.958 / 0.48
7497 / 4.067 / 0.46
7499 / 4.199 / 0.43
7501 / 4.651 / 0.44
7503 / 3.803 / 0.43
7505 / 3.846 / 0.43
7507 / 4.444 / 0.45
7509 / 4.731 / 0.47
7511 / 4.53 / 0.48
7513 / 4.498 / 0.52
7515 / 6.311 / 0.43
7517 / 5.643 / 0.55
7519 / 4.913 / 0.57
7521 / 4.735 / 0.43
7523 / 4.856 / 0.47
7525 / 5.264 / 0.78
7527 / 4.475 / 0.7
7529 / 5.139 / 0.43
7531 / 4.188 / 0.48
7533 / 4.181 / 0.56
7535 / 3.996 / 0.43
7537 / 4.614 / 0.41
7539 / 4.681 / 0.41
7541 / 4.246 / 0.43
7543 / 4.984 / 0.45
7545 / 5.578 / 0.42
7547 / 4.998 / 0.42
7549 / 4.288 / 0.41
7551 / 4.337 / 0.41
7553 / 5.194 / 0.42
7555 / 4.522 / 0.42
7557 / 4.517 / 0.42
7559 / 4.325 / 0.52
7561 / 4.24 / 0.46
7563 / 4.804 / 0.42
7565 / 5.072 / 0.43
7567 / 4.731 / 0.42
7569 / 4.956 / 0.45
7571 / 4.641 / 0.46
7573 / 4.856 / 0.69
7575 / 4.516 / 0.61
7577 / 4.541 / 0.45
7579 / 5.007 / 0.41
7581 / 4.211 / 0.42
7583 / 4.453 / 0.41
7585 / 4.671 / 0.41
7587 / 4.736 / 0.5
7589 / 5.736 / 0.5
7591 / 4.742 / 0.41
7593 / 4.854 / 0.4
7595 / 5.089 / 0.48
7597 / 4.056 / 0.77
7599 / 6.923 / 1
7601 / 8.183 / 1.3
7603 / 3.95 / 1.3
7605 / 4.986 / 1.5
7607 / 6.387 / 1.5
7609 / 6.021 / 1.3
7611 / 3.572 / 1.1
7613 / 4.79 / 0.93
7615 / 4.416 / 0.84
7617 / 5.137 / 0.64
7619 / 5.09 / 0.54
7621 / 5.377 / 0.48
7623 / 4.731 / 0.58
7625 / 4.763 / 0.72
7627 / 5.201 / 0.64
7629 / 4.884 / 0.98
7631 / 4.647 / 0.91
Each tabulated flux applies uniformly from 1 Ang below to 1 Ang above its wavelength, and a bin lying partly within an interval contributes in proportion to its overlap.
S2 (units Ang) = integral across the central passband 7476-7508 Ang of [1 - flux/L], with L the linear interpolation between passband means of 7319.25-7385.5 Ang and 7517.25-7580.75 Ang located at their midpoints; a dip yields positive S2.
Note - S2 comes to 2.9 Ang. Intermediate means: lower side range 4.9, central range 4.32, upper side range 4.7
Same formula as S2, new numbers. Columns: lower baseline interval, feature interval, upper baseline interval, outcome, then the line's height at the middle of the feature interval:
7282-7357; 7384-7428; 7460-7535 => 2.51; 4.79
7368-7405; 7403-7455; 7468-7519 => -0.44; 4.57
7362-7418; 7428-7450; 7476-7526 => -1.29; 4.51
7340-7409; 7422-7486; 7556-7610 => 1.28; 4.81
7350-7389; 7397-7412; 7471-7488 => 1.56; 4.68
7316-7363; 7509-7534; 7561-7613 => 0.69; 5.03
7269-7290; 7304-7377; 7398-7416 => -4.90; 4.57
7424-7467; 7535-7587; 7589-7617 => 4.55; 5.12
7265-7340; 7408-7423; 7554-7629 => 1.33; 4.94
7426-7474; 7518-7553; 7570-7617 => 1.73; 4.93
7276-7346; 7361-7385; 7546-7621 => 2.13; 4.99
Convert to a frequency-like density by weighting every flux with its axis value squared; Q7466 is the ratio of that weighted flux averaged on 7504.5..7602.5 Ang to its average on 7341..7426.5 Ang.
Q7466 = 1.1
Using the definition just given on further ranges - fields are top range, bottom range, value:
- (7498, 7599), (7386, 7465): 1.05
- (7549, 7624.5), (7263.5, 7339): 1.07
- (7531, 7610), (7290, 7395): 1.07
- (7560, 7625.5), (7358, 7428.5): 1.15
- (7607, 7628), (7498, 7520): 1.09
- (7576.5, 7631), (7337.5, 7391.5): 1.12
